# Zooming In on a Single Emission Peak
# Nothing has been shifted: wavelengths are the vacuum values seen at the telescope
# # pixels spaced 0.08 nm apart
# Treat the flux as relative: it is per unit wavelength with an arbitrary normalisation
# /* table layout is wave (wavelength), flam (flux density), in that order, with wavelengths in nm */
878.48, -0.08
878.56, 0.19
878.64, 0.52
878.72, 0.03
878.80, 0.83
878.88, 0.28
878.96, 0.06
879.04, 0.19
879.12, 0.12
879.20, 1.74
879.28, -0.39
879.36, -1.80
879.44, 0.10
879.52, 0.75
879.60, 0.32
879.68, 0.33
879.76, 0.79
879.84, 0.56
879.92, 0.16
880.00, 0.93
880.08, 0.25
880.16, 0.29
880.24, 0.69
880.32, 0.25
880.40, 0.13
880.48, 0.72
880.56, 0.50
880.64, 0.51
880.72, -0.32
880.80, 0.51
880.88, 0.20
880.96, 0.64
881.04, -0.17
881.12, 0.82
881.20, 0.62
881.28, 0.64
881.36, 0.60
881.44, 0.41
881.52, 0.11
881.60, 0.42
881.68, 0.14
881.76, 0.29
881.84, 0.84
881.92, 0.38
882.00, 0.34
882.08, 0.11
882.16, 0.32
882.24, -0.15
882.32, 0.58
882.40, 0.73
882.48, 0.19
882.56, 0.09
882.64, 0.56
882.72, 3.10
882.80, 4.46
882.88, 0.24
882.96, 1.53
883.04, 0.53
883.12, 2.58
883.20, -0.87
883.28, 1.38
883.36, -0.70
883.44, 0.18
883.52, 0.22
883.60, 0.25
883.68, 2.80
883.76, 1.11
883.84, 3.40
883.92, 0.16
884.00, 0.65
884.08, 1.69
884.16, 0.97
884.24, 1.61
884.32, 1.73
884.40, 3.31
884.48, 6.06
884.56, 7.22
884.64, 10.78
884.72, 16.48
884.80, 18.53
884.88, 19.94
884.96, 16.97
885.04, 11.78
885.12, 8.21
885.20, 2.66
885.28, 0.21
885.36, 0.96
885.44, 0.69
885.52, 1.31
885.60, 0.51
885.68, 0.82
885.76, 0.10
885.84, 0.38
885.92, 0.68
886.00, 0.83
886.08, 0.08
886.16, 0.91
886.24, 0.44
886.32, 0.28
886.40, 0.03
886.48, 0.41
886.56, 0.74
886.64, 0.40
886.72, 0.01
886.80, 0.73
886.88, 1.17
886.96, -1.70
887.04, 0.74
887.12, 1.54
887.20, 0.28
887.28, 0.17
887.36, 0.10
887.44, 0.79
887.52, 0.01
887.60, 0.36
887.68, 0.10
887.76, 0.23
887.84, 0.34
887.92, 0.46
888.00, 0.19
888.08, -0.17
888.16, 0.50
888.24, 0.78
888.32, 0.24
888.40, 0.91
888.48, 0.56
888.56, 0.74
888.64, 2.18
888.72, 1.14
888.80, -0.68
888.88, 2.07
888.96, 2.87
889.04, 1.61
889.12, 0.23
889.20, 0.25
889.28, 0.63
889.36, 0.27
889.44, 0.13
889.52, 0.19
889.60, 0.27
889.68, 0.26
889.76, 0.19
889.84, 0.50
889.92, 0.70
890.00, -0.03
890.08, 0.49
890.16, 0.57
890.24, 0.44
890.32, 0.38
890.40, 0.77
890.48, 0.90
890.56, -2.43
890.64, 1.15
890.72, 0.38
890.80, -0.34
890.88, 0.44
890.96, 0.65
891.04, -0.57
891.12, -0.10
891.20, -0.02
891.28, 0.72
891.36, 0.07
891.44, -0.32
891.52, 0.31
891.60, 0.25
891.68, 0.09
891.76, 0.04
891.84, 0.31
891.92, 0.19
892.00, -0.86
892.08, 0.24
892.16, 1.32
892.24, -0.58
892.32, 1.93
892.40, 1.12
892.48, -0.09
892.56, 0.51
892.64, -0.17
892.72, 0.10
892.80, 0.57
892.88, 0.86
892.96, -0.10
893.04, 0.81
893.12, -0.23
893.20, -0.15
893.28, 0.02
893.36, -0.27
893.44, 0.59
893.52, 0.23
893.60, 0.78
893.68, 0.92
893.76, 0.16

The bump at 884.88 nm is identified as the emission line [O III]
